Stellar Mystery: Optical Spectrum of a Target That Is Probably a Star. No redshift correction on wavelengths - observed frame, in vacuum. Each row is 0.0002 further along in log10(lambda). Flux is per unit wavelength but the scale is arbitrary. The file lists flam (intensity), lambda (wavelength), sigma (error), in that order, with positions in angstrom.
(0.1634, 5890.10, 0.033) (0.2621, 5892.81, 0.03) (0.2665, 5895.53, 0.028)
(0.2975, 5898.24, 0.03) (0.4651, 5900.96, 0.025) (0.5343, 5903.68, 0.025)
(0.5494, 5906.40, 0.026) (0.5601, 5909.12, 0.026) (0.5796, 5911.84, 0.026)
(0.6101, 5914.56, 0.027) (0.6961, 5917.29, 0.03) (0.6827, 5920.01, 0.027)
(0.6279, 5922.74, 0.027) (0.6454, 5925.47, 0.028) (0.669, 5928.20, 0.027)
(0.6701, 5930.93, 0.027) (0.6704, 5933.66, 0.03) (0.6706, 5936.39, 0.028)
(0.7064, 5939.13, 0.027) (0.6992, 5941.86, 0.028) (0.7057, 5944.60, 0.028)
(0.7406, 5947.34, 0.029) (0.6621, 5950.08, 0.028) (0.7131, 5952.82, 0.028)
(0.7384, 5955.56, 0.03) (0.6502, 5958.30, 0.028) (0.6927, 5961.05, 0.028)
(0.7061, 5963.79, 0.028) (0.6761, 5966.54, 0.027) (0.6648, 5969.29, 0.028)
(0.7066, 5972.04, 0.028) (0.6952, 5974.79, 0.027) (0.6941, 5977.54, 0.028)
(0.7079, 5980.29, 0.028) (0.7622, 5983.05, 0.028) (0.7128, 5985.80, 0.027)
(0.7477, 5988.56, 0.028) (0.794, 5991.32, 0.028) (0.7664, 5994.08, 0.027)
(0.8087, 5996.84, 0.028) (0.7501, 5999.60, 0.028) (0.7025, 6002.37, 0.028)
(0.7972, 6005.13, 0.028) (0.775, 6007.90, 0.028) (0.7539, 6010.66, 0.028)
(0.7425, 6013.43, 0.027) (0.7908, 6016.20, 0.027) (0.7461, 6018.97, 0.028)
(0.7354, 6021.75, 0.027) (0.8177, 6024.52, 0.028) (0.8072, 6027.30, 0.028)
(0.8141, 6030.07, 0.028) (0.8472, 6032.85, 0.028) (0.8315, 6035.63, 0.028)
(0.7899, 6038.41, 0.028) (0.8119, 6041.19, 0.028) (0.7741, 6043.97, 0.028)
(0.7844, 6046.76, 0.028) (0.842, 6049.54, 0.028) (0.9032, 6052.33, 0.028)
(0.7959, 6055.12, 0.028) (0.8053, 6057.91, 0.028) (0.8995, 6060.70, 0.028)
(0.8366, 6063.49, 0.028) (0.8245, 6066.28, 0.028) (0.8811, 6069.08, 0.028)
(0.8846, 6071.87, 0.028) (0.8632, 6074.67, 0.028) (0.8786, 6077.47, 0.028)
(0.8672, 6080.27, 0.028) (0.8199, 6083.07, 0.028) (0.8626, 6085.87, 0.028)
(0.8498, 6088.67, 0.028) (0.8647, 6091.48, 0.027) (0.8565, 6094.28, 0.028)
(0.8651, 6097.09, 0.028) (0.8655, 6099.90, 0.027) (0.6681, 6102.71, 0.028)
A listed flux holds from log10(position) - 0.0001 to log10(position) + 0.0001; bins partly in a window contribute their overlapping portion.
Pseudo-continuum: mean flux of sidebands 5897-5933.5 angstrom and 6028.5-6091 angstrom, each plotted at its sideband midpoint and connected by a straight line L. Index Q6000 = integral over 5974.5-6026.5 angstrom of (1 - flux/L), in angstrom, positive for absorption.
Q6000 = -1.3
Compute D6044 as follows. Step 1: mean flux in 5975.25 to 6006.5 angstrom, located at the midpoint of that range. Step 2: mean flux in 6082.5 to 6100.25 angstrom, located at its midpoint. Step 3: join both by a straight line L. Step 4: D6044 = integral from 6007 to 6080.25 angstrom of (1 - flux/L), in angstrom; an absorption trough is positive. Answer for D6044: -1.20 angstrom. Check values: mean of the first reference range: 0.748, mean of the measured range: 0.818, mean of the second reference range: 0.856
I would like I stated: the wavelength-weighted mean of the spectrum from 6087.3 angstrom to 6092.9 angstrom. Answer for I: 0.857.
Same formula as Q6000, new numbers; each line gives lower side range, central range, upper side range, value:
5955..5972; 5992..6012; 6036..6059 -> -0.6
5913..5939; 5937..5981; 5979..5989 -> 0.3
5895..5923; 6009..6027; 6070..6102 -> -0.8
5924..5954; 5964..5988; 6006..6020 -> 0.7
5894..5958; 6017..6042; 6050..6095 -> -0.5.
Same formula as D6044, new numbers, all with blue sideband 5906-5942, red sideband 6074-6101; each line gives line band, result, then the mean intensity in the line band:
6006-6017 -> -0.08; 0.766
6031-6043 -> -0.38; 0.818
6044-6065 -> -0.45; 0.834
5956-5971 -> 0.33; 0.682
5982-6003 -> -0.62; 0.757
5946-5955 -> -0.36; 0.708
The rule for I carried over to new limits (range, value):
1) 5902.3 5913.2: 0.556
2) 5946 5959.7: 0.701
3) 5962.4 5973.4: 0.688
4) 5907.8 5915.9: 0.584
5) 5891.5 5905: 0.365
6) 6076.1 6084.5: 0.855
